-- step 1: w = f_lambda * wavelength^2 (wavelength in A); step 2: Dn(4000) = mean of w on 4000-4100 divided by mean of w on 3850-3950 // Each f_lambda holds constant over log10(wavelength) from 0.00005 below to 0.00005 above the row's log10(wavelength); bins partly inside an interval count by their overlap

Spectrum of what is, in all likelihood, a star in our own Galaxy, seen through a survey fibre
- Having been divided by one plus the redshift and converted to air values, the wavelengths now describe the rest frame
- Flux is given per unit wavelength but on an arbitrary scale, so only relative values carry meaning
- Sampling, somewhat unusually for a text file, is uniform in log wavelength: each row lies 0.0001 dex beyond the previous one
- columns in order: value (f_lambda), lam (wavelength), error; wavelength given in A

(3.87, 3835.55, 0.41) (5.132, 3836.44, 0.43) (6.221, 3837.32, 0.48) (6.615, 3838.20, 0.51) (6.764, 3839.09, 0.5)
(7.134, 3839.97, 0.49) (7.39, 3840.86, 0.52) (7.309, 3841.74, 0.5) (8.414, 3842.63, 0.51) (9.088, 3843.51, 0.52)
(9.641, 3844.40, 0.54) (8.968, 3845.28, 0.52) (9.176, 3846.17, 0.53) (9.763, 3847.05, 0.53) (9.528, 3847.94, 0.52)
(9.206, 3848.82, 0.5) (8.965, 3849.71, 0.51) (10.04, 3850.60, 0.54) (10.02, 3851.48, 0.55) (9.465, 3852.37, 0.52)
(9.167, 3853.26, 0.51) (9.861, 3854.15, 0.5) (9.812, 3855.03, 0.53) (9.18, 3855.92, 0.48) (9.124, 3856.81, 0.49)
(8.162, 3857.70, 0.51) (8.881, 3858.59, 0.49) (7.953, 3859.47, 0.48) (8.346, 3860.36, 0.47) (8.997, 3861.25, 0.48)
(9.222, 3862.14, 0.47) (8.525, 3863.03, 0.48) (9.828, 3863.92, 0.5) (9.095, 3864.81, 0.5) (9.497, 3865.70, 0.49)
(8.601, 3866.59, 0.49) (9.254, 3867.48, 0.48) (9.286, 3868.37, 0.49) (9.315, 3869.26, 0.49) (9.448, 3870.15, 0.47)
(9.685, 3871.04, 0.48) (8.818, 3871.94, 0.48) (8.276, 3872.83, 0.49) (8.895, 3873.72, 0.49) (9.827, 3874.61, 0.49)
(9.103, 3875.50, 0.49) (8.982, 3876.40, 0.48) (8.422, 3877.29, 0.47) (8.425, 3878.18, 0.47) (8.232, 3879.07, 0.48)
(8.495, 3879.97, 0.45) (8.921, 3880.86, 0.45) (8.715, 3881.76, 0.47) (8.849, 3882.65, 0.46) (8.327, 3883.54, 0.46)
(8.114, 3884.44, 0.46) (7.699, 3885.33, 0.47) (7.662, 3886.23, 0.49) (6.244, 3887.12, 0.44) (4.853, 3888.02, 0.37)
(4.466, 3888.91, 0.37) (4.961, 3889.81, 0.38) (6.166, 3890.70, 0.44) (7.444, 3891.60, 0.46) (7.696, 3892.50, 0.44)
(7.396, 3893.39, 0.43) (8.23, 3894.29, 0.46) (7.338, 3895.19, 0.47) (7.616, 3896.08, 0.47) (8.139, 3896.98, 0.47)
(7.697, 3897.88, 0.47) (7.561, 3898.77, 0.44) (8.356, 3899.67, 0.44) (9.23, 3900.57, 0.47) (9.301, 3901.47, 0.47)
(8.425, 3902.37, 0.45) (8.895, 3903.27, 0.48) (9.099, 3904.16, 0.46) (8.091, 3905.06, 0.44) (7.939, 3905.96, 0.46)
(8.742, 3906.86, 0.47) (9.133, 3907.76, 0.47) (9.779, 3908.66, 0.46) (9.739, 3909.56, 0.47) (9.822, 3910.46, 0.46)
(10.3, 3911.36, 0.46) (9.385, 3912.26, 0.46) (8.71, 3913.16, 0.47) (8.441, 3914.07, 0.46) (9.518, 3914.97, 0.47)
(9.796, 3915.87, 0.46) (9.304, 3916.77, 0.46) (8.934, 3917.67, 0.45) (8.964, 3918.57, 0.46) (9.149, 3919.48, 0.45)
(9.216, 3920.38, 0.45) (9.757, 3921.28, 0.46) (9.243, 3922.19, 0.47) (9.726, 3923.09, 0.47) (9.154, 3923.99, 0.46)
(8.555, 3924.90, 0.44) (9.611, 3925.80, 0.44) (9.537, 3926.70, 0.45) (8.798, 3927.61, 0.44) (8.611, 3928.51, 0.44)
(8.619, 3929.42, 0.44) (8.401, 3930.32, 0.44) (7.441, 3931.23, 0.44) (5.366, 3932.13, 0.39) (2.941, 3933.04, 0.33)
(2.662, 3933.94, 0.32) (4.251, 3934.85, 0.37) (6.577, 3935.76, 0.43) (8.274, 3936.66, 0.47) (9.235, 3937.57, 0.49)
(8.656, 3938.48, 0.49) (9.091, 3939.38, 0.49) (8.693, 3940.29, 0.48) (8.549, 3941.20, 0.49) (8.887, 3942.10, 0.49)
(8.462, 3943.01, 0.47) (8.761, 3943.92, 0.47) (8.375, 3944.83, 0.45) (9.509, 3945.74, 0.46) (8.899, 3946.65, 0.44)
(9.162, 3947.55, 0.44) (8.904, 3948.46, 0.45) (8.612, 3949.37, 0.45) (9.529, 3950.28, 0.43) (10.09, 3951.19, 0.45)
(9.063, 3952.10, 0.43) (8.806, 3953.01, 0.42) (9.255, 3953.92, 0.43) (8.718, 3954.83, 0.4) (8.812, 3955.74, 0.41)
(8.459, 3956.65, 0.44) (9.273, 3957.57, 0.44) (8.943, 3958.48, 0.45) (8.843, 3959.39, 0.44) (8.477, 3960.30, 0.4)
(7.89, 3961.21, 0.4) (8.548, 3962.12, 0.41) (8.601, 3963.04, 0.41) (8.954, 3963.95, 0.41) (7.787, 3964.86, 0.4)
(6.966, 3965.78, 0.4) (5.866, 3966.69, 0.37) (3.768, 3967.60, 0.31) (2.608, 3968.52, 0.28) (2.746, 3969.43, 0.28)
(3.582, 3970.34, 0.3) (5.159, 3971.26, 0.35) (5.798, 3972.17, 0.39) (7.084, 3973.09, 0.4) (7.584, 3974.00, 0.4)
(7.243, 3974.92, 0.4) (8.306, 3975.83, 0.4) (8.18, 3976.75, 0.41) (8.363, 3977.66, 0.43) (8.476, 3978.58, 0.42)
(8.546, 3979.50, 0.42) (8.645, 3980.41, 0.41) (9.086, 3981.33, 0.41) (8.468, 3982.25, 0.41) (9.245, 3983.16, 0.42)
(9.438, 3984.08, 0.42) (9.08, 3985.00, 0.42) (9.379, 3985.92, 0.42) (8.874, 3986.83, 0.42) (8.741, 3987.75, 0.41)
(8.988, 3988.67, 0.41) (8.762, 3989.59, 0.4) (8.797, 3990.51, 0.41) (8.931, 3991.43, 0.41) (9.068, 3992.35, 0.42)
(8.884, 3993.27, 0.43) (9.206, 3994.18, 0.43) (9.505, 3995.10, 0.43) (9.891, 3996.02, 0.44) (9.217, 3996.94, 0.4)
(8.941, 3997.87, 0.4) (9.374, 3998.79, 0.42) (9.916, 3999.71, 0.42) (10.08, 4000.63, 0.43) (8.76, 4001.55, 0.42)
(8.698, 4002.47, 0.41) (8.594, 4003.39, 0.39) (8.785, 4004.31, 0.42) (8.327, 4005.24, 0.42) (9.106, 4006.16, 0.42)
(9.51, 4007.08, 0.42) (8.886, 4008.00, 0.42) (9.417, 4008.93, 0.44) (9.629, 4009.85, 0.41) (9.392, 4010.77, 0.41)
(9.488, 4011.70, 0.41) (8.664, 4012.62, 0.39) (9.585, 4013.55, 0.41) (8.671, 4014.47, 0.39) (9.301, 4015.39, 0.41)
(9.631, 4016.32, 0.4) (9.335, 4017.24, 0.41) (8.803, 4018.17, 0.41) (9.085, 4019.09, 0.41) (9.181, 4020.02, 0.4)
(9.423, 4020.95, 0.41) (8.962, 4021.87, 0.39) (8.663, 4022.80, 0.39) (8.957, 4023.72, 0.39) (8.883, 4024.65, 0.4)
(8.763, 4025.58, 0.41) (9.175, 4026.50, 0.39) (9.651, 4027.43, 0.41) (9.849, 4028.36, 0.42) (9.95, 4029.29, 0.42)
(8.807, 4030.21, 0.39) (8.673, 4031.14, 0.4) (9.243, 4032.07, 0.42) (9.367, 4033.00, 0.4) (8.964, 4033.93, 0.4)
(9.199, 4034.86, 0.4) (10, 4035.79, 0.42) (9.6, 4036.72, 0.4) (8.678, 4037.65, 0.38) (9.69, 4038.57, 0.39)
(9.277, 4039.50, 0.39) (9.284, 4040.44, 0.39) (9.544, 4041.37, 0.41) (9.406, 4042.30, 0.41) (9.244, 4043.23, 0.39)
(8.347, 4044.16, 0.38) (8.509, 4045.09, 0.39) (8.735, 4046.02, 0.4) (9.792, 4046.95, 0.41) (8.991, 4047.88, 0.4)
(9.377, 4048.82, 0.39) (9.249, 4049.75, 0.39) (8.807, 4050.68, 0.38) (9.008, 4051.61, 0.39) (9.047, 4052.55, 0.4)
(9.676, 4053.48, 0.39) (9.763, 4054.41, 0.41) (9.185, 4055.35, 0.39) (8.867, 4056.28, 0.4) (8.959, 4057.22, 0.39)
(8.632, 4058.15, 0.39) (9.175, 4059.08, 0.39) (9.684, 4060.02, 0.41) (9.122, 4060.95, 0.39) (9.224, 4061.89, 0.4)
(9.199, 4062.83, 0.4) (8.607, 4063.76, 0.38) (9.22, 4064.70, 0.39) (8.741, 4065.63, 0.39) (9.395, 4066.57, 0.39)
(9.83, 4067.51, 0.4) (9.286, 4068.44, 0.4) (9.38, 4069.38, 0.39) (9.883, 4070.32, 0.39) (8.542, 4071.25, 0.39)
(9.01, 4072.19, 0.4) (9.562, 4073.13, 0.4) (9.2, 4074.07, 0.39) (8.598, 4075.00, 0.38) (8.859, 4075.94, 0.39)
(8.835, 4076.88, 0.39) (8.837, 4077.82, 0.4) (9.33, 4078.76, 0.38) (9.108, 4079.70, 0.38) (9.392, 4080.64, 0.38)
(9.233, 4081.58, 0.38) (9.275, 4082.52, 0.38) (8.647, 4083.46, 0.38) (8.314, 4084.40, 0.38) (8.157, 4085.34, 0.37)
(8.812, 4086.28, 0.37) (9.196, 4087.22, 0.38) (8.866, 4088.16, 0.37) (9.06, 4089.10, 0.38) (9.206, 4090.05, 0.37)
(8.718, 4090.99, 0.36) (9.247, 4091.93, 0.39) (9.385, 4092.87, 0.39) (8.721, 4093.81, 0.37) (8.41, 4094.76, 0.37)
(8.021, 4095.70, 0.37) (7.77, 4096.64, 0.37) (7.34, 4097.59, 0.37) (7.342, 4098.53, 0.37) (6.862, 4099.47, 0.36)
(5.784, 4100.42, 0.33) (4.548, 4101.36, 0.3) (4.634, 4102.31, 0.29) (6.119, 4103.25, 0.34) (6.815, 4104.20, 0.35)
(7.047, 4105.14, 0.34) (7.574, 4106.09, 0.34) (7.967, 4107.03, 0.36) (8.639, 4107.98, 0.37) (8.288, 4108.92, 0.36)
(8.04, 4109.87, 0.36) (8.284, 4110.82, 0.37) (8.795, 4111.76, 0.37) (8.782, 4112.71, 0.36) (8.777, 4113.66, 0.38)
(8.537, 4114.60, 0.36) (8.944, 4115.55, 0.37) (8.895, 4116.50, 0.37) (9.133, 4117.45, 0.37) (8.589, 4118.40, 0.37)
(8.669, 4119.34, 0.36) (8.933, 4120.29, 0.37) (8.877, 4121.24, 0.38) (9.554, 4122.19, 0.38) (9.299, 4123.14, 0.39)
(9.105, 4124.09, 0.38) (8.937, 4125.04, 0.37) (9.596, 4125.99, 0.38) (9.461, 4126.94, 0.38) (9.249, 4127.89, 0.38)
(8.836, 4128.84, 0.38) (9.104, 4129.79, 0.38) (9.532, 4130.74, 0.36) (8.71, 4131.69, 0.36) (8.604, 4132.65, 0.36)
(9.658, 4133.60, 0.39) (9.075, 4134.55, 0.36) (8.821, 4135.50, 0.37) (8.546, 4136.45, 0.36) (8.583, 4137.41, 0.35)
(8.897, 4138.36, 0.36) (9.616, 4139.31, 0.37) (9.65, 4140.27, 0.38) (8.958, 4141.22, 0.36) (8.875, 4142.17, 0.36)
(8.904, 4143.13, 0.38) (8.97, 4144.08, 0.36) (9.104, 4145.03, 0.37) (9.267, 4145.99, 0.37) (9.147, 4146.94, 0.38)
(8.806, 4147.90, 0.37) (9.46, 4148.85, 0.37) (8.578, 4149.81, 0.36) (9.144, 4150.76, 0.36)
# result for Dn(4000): 1.15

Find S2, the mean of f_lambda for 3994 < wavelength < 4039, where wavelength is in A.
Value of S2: 9.21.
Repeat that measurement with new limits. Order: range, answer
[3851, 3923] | 8.63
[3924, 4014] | 8.28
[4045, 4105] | 8.66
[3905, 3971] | 8.23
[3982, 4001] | 9.18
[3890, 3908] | 8.07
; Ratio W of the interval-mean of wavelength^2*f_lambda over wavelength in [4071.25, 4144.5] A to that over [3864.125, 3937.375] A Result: 1.15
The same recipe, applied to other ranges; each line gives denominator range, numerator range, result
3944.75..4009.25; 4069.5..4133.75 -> 1.08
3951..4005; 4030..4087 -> 1.15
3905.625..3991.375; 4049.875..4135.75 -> 1.13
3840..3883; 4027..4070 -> 1.13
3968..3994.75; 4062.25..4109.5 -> 1.13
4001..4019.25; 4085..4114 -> 0.91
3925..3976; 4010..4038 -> 1.24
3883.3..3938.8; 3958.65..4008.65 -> 1.05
